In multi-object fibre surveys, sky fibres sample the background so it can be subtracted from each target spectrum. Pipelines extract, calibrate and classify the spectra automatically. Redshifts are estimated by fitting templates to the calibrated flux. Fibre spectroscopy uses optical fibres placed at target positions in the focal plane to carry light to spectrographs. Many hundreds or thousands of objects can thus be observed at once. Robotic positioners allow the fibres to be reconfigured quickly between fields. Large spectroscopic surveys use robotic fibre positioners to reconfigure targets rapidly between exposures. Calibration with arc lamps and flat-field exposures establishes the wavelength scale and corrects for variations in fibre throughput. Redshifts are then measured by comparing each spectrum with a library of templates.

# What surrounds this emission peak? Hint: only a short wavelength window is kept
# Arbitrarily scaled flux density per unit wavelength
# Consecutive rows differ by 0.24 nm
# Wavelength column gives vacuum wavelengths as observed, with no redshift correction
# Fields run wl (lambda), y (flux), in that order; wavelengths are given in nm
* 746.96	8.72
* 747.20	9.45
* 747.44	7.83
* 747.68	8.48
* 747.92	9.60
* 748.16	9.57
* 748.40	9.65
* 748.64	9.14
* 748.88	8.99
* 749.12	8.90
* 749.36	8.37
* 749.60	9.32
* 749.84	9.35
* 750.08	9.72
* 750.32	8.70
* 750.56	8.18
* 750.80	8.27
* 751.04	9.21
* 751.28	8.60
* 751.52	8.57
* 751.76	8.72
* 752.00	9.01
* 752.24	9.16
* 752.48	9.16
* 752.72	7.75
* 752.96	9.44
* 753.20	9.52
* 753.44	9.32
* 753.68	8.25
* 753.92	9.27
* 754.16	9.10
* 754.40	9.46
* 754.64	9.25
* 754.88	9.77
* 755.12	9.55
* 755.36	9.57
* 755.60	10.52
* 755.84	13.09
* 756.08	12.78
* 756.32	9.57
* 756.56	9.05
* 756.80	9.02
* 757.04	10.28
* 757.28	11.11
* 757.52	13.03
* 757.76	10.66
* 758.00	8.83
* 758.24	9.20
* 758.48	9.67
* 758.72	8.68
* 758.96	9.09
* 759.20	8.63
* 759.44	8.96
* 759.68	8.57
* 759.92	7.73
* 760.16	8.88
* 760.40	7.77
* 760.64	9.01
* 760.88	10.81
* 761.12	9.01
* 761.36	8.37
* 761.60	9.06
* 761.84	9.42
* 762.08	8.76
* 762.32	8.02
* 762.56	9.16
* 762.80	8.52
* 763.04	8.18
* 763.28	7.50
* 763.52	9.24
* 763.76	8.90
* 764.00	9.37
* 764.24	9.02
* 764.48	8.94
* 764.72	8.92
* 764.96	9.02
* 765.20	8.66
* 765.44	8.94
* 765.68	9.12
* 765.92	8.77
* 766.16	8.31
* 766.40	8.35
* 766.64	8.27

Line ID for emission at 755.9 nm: [S II]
